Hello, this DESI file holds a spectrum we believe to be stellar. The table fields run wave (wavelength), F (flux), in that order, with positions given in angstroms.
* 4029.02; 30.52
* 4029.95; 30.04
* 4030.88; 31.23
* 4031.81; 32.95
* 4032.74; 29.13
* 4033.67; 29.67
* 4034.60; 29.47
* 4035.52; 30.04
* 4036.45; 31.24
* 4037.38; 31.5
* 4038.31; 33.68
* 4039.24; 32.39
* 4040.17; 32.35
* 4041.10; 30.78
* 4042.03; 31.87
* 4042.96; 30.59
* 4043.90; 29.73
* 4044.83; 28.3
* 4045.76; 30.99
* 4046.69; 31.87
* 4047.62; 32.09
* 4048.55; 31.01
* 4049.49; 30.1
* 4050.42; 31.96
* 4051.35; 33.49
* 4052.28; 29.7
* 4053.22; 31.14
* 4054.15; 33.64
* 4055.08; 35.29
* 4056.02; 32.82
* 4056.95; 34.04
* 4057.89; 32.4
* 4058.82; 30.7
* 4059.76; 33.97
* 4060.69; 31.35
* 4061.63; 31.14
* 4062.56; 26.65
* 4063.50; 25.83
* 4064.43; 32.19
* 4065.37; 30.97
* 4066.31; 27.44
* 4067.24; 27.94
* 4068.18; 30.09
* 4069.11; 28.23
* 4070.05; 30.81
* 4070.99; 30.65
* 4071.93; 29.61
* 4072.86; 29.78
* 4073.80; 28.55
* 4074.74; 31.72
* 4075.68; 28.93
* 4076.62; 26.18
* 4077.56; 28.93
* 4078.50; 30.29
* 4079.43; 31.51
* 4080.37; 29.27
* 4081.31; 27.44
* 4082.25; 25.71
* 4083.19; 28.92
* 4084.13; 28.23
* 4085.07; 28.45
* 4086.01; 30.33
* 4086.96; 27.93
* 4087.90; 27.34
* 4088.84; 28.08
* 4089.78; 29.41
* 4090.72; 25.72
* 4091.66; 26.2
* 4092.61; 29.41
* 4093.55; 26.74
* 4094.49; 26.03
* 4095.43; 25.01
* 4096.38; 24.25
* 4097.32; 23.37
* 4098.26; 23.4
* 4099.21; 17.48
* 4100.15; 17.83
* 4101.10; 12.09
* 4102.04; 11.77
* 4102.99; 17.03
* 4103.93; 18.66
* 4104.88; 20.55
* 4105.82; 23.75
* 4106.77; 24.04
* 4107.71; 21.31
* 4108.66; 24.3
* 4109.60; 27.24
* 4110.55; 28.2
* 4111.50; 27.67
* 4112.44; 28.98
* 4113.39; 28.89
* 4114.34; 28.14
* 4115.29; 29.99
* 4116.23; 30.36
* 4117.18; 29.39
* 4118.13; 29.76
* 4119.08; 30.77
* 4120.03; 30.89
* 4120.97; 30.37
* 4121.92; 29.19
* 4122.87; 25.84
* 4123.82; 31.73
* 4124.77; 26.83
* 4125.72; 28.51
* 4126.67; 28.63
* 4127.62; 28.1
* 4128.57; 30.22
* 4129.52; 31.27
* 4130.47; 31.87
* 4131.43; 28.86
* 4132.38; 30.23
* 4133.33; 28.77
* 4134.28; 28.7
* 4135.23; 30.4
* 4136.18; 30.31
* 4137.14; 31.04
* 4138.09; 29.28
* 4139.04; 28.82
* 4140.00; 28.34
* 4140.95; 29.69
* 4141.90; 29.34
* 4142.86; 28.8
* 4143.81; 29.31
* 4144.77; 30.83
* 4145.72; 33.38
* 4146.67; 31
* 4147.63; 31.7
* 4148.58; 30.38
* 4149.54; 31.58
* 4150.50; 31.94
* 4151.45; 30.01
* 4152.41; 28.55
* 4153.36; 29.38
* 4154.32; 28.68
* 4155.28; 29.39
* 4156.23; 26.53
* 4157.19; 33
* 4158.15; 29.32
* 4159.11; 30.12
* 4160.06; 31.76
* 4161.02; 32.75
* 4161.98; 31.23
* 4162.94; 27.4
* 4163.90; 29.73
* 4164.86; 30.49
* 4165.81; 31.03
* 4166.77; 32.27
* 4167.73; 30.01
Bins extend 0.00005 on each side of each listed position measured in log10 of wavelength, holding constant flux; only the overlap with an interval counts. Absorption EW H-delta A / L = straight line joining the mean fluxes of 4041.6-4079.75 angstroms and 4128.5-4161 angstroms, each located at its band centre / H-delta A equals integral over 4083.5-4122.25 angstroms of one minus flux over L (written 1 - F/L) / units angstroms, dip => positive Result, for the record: 6.1 angstroms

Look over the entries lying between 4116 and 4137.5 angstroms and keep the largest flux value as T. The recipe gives 31.87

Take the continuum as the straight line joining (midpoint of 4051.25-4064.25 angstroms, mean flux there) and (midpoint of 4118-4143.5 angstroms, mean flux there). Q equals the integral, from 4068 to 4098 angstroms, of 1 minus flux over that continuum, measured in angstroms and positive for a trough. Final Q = 2.61 angstroms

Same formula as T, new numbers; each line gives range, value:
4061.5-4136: 32.19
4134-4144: 31.04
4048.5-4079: 35.29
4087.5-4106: 29.41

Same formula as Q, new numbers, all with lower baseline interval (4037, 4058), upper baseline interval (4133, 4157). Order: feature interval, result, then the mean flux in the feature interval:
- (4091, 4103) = 3.5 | 21.8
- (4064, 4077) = 0.8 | 29.5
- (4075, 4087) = 0.9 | 28.7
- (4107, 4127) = 1.4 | 28.4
